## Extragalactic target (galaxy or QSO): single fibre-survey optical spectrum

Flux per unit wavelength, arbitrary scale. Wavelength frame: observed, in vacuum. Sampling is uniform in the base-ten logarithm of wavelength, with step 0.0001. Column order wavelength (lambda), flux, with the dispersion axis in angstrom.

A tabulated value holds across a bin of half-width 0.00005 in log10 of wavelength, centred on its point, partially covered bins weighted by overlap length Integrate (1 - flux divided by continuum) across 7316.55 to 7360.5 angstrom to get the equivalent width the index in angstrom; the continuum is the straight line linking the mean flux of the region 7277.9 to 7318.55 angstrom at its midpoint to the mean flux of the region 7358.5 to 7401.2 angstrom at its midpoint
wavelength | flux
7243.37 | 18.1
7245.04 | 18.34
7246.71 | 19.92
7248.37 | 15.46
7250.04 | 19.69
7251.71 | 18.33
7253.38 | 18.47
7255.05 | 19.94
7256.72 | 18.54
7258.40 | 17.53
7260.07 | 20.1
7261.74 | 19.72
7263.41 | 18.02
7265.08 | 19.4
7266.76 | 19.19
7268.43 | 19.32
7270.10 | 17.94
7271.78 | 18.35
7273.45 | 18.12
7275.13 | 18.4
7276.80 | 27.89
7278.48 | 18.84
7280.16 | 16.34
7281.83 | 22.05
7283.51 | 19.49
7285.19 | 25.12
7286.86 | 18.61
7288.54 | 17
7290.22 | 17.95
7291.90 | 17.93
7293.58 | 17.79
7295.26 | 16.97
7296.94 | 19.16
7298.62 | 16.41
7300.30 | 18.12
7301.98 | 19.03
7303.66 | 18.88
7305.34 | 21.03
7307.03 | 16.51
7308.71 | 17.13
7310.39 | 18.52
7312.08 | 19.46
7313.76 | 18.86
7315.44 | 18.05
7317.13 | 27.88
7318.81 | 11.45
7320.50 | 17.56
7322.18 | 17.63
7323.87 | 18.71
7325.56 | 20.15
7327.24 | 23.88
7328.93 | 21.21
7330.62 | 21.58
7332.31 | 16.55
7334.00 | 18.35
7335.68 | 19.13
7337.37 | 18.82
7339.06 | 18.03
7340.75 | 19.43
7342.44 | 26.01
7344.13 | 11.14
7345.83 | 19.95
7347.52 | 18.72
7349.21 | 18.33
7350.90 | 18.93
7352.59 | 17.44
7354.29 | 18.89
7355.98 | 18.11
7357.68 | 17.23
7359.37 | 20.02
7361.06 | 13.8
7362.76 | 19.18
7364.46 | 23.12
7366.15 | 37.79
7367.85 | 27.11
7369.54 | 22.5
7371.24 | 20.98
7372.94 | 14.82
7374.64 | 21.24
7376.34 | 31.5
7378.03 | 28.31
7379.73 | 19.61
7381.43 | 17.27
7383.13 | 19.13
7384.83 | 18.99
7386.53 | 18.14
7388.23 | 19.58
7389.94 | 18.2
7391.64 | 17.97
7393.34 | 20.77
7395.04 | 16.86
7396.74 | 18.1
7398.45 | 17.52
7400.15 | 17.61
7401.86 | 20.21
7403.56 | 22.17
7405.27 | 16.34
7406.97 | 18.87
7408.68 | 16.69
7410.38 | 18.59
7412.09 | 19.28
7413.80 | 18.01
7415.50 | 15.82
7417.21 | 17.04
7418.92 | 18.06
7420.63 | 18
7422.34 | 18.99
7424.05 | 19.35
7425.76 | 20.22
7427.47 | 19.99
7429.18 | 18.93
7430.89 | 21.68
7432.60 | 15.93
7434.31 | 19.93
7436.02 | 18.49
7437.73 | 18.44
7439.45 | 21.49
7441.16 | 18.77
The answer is 2.0 angstrom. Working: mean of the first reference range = 18.9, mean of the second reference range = 20.8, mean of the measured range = 19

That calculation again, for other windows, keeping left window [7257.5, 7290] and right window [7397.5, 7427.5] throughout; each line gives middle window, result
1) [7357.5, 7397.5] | -4.87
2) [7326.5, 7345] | -0.39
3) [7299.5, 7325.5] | 0.78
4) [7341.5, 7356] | 0.22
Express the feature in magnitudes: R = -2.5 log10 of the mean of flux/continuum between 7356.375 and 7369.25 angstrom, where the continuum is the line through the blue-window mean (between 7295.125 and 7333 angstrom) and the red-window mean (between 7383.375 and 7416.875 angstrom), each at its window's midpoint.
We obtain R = -0.20 mag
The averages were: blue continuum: 18.9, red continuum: 18.4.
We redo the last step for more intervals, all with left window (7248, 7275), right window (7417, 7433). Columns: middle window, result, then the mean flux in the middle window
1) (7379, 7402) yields 0.023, 18.5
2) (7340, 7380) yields -0.119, 21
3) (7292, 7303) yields 0.048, 17.9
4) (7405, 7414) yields 0.051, 18.1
